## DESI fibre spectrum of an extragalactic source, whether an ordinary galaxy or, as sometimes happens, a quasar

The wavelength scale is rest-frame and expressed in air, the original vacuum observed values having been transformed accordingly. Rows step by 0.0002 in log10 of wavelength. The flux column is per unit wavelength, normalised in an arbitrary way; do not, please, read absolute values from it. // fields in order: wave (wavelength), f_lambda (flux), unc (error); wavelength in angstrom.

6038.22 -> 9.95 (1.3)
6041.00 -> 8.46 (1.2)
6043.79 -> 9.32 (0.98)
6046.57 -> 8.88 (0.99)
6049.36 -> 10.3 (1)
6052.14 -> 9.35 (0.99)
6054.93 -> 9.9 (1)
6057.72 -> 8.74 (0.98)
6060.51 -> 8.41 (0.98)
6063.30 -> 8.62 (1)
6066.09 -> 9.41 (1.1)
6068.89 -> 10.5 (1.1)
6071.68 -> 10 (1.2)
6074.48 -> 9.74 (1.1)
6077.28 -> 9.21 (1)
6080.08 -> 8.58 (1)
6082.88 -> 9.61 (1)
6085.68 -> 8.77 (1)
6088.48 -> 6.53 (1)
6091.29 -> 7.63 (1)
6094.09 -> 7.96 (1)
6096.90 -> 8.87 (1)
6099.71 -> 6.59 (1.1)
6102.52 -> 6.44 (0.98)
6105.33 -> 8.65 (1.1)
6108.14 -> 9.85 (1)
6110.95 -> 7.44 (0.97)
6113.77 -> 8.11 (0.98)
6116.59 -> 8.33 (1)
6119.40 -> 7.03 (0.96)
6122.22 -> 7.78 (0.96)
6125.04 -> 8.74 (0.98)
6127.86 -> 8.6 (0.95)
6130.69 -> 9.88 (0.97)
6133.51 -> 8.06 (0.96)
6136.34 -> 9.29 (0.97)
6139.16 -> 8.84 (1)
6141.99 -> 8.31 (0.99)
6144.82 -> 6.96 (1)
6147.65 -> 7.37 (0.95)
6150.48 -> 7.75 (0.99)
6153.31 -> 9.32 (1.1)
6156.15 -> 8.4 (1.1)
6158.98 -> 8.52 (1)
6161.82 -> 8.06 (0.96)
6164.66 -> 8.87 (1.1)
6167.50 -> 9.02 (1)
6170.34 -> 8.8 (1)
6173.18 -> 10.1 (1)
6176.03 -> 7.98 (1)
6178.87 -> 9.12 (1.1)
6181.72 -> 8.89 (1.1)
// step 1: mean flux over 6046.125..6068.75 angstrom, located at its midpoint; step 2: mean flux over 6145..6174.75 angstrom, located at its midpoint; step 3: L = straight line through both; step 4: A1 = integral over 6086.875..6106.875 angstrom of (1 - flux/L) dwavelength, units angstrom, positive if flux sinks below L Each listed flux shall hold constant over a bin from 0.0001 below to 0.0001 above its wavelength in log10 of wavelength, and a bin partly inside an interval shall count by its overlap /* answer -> 3.2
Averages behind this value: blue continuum 9.29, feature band 7.55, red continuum 8.55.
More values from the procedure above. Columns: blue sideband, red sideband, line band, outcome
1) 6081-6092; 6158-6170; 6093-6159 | 1.6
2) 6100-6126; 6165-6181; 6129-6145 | -0.6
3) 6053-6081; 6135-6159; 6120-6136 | -0.1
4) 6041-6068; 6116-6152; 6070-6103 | 1.6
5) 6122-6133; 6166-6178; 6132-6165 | 2.2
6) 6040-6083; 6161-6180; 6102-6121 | 2.2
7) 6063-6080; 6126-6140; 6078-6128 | 6.2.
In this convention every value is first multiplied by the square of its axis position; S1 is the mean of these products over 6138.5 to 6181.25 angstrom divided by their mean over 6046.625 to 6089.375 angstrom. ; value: 0.95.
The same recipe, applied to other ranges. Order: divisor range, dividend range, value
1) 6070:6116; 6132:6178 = 1.03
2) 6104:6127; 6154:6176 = 1.08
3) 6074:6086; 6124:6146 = 0.95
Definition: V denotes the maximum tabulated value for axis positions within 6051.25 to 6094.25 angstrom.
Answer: 10.5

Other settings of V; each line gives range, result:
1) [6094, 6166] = 9.88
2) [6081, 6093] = 9.61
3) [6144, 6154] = 9.32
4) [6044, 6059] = 10.3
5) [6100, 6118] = 9.85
